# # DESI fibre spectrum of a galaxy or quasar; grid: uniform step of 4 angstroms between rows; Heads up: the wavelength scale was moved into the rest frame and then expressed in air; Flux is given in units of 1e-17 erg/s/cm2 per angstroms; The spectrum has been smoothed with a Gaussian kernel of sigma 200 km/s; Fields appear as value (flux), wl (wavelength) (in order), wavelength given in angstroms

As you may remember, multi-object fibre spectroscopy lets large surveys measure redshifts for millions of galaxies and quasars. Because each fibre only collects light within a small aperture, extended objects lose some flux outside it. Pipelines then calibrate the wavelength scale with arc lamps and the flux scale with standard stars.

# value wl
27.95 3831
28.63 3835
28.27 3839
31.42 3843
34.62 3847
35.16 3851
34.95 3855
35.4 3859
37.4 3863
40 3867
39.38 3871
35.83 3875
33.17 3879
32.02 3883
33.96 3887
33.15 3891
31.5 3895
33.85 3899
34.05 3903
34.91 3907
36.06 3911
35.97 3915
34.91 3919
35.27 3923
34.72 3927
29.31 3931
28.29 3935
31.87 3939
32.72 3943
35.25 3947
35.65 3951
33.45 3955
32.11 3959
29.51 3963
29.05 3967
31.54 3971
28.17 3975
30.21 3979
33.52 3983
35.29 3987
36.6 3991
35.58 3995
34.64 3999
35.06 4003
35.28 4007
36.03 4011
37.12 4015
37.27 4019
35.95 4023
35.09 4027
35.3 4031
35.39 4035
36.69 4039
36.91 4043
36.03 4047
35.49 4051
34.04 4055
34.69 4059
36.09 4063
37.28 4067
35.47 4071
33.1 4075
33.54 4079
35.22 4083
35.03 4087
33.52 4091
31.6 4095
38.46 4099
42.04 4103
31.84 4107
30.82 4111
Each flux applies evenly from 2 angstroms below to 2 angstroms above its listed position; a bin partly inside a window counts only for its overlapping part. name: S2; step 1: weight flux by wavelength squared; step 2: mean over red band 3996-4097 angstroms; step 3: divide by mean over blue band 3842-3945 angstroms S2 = 1.11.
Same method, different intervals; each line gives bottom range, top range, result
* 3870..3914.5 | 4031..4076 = 1.13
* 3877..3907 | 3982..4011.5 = 1.12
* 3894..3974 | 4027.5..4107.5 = 1.15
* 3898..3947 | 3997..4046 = 1.12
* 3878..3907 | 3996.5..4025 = 1.15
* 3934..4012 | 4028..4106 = 1.13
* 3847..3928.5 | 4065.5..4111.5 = 1.10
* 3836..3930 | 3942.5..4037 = 1.04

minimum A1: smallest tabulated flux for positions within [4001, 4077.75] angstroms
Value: 33.1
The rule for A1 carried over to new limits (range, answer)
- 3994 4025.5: 34.64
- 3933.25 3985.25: 28.17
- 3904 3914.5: 34.91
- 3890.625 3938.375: 28.29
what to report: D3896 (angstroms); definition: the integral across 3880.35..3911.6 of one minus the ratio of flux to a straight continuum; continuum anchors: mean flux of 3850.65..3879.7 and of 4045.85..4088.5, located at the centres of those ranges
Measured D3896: 2.4 angstroms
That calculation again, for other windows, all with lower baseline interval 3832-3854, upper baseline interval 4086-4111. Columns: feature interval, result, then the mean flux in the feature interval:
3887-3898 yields -0.17 angstroms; 32.8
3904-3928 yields -1.98 angstroms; 35.3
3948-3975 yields 1.19 angstroms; 31.7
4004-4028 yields -1.54 angstroms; 36.1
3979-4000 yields -0.68 angstroms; 34.7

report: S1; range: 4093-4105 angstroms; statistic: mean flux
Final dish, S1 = 37.4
